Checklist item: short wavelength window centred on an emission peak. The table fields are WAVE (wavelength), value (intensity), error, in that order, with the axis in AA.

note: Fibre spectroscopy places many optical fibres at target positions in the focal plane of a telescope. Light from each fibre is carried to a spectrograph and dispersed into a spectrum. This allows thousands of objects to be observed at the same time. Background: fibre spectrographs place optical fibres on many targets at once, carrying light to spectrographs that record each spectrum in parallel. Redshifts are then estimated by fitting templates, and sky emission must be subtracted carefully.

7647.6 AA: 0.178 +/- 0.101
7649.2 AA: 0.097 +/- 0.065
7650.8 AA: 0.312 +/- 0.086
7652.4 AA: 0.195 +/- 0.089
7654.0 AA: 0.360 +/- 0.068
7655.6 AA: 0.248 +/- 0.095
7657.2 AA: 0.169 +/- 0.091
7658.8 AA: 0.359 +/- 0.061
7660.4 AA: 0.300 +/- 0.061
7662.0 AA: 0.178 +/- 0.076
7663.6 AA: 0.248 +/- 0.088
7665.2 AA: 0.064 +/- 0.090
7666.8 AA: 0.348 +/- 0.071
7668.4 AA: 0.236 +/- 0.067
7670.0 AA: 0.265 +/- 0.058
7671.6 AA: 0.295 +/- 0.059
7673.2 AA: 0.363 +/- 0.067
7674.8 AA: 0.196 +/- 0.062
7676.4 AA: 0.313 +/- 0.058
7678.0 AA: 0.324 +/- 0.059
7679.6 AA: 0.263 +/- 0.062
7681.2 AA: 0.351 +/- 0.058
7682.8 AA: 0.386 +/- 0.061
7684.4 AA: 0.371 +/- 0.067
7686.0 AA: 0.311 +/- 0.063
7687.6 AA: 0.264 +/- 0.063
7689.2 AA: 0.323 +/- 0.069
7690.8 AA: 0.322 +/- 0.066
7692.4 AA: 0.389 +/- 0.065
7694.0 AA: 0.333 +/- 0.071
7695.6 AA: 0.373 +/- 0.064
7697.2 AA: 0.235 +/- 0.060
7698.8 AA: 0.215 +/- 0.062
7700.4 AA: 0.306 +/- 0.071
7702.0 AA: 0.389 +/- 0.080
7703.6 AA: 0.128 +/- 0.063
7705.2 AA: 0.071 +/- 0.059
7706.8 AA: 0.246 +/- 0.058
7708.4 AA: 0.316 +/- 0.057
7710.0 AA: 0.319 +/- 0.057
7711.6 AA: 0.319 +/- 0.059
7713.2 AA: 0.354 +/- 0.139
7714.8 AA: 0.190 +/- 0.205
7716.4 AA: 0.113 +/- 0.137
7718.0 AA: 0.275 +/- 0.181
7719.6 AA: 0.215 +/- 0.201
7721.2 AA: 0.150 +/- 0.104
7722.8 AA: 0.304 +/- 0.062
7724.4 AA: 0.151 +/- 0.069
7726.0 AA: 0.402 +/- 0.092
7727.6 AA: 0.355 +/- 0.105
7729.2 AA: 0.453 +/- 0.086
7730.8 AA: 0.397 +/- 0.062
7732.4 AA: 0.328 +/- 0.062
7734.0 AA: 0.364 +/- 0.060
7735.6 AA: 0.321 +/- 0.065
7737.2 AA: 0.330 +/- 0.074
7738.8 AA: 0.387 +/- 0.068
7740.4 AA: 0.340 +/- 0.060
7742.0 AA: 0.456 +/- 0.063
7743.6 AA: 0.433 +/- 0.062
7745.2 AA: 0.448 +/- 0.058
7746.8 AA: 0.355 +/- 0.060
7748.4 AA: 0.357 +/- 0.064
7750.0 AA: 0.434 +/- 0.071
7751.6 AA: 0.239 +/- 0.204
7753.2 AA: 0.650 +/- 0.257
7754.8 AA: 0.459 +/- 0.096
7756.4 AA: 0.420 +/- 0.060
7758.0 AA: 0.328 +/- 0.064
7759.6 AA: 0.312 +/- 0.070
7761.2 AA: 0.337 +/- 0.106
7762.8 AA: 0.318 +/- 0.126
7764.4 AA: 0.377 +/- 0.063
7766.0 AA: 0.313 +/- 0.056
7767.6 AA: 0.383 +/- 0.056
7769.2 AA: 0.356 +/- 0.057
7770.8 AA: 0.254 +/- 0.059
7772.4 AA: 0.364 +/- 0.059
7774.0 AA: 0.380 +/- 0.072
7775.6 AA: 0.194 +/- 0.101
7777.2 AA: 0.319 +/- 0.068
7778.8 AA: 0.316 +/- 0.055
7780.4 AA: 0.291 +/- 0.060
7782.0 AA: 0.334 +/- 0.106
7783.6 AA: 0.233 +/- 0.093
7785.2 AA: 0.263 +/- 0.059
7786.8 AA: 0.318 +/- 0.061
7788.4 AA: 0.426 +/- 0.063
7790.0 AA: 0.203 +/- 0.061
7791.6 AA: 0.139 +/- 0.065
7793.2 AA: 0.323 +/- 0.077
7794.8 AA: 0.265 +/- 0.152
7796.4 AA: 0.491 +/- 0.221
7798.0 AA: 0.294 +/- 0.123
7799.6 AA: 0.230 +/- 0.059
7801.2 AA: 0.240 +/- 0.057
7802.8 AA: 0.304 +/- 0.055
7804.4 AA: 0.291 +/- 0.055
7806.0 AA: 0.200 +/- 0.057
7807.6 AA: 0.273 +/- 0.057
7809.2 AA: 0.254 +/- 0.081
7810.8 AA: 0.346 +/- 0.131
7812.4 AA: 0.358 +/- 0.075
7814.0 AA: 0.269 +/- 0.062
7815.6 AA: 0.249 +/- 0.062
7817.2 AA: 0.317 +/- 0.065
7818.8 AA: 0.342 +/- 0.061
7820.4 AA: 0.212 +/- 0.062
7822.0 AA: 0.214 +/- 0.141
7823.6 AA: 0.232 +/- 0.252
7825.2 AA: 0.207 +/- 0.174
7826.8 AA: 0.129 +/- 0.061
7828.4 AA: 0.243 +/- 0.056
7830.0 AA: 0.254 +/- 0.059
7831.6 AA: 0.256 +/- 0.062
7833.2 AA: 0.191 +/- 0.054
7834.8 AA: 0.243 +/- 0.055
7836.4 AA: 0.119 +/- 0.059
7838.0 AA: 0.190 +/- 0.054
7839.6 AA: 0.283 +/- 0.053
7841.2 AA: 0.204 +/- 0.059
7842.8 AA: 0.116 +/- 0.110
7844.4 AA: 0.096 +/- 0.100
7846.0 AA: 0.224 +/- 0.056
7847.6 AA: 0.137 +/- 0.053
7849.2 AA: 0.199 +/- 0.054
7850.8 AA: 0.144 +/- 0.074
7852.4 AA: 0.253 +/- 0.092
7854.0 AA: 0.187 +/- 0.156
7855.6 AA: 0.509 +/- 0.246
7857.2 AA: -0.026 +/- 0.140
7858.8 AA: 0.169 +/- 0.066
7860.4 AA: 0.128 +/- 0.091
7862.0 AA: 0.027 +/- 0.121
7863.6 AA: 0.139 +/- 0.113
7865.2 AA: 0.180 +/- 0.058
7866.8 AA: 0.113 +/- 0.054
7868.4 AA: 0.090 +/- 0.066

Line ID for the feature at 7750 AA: C III]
